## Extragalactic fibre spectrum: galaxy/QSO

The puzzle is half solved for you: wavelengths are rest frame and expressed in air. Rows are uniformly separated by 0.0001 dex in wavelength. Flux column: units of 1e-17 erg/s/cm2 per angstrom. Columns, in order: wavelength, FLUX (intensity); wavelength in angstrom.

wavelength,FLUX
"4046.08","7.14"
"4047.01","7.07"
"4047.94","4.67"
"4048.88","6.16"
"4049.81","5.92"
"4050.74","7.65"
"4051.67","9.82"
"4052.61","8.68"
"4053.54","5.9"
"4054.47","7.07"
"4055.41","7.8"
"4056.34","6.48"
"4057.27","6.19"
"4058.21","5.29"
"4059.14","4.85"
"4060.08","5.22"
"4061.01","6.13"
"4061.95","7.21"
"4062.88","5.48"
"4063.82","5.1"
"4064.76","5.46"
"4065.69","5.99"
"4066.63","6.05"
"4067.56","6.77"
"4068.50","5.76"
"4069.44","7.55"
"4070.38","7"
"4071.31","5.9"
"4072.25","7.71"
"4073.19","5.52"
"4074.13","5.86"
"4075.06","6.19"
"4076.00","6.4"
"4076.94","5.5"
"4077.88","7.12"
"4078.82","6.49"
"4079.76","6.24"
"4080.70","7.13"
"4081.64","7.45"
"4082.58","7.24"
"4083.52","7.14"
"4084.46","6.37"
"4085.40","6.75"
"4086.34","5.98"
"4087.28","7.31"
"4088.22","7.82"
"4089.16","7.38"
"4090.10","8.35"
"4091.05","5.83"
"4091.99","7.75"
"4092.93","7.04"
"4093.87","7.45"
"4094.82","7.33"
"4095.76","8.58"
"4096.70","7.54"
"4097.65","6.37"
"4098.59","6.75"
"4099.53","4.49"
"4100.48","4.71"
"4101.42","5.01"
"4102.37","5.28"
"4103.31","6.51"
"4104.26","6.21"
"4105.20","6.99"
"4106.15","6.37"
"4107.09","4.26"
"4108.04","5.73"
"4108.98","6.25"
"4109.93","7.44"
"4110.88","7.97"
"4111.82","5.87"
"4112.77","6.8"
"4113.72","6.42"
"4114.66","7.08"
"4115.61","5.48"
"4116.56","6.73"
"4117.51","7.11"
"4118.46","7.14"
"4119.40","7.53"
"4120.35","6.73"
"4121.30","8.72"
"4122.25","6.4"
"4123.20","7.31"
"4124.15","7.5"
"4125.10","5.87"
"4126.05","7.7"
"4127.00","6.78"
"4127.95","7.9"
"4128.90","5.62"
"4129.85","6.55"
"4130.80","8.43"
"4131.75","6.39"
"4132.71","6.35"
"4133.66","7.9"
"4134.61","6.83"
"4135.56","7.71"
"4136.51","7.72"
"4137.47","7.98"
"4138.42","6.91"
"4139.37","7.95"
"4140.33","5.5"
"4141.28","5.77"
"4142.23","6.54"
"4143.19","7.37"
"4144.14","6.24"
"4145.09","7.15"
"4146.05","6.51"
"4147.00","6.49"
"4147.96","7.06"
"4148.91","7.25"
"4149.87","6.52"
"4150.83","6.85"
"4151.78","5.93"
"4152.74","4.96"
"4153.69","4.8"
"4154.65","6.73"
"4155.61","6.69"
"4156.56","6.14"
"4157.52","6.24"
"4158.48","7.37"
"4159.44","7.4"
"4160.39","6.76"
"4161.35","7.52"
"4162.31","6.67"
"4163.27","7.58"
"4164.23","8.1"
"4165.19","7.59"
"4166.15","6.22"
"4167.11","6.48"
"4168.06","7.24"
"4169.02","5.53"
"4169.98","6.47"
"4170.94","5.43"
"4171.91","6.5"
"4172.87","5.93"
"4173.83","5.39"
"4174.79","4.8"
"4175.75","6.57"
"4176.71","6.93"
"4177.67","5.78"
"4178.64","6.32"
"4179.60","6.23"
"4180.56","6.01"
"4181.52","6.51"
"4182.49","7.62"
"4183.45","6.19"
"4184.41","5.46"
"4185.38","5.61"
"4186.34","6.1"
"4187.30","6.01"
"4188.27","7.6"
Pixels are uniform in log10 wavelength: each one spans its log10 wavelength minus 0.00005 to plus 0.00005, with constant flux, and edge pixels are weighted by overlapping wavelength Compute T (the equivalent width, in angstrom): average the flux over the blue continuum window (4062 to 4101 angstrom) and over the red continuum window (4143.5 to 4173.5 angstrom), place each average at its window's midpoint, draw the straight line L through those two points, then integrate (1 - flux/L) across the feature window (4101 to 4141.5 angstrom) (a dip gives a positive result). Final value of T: -1.04 angstrom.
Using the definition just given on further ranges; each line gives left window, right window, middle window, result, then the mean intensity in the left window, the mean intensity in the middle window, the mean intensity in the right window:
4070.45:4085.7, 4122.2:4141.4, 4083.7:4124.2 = 0.5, 6.57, 6.71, 7.04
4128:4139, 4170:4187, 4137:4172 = 0.0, 7.17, 6.66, 6.09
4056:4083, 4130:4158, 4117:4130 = -1.0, 6.25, 7.07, 6.72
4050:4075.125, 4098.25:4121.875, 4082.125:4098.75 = -2.0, 6.47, 7.17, 6.38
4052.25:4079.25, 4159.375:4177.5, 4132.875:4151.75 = -1.3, 6.29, 6.93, 6.55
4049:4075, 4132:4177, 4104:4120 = 0.0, 6.45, 6.56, 6.65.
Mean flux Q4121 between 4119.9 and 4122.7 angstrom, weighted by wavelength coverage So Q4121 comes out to 7.29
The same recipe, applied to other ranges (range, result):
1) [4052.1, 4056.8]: 7.2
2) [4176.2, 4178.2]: 6.34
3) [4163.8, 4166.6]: 7.3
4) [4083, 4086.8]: 6.57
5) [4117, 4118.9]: 7.1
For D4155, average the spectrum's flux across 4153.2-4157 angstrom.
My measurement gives 6.09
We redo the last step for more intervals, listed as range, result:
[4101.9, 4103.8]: 5.9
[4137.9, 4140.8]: 6.81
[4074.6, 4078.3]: 6.28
